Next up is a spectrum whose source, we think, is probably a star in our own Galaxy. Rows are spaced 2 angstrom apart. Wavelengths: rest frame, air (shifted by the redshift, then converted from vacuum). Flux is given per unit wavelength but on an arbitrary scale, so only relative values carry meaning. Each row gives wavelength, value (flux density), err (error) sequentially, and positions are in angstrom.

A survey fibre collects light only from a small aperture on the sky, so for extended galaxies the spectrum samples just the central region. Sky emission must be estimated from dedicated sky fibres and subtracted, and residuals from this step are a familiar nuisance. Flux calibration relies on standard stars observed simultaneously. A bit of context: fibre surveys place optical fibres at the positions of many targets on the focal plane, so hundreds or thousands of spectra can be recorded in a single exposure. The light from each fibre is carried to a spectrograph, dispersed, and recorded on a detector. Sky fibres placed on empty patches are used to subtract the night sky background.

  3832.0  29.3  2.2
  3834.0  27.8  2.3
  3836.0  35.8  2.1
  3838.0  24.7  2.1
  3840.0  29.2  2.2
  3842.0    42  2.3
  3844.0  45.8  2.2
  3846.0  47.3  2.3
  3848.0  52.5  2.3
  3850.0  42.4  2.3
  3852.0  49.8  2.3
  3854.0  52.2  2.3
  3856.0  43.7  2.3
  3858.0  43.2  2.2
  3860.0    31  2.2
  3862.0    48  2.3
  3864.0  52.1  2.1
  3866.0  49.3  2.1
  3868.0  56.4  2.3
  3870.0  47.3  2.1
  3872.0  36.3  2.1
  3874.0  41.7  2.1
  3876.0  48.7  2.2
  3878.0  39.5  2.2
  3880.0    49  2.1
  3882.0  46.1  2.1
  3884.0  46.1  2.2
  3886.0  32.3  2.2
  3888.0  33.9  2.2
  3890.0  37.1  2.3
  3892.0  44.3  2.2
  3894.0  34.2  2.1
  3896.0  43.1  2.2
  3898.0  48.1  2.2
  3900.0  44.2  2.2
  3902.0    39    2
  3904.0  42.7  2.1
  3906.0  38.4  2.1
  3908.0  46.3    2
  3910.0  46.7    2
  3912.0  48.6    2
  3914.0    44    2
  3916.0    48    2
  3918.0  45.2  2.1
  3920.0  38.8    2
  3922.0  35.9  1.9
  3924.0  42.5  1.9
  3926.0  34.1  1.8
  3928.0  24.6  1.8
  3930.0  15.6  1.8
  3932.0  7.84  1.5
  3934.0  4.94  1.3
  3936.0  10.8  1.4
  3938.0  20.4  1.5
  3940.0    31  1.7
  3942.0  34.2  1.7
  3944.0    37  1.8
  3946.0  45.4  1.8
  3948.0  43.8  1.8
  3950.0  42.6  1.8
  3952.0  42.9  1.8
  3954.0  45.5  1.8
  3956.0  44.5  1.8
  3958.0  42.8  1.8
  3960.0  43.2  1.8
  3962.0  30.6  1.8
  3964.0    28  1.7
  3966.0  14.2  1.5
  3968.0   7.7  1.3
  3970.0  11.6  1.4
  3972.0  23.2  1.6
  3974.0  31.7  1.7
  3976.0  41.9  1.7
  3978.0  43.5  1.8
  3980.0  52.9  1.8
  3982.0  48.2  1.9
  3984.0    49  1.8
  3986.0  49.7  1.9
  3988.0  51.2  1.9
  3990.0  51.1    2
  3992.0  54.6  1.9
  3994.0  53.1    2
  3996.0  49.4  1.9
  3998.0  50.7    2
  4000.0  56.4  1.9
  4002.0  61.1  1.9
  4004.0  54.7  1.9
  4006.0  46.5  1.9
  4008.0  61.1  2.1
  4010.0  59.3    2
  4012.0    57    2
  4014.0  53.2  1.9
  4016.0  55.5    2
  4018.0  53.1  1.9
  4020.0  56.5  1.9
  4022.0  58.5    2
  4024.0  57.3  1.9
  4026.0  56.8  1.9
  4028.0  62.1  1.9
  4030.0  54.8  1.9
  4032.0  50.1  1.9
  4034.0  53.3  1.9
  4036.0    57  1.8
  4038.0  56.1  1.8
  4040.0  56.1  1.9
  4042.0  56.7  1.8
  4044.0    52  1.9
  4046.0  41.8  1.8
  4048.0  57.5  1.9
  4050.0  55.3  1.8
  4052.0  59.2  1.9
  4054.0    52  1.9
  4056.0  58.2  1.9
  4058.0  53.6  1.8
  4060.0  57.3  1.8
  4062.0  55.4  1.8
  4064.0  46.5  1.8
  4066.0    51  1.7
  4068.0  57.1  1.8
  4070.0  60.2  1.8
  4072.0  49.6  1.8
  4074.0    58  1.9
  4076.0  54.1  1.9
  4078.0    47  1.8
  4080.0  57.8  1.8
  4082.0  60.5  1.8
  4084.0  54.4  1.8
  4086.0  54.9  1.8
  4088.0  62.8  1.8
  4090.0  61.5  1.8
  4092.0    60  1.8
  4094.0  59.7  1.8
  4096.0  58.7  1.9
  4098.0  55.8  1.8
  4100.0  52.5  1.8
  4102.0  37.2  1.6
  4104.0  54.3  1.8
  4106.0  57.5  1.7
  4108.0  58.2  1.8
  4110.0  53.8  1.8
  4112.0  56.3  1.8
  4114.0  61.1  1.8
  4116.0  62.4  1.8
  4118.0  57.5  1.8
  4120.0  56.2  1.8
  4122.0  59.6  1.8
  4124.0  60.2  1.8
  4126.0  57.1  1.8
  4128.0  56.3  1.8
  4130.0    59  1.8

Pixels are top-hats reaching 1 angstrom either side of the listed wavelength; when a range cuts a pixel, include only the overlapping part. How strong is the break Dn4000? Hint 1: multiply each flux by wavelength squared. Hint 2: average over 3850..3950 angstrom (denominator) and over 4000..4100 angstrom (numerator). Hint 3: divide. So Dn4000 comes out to 1.53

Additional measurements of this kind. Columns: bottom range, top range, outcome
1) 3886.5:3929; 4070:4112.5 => 1.49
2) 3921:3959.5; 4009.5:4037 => 1.82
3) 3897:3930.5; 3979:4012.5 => 1.37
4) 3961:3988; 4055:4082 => 1.68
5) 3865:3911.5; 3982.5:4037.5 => 1.34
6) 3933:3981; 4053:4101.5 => 1.83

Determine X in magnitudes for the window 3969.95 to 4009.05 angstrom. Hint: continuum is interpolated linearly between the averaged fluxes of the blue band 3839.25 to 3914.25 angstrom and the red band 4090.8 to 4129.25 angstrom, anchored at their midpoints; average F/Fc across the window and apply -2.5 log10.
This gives 0.047 mag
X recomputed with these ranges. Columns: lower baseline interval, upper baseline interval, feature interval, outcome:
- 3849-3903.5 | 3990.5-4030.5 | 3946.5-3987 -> 0.36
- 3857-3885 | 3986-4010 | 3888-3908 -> 0.15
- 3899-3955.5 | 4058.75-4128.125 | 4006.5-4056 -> -0.15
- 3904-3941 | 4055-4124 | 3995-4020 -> -0.23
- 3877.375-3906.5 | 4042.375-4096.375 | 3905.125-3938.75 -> 0.31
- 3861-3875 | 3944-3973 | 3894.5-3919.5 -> -0.07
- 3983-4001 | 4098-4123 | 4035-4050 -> -0.01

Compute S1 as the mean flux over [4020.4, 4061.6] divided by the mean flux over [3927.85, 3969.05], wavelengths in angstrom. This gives 1.9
